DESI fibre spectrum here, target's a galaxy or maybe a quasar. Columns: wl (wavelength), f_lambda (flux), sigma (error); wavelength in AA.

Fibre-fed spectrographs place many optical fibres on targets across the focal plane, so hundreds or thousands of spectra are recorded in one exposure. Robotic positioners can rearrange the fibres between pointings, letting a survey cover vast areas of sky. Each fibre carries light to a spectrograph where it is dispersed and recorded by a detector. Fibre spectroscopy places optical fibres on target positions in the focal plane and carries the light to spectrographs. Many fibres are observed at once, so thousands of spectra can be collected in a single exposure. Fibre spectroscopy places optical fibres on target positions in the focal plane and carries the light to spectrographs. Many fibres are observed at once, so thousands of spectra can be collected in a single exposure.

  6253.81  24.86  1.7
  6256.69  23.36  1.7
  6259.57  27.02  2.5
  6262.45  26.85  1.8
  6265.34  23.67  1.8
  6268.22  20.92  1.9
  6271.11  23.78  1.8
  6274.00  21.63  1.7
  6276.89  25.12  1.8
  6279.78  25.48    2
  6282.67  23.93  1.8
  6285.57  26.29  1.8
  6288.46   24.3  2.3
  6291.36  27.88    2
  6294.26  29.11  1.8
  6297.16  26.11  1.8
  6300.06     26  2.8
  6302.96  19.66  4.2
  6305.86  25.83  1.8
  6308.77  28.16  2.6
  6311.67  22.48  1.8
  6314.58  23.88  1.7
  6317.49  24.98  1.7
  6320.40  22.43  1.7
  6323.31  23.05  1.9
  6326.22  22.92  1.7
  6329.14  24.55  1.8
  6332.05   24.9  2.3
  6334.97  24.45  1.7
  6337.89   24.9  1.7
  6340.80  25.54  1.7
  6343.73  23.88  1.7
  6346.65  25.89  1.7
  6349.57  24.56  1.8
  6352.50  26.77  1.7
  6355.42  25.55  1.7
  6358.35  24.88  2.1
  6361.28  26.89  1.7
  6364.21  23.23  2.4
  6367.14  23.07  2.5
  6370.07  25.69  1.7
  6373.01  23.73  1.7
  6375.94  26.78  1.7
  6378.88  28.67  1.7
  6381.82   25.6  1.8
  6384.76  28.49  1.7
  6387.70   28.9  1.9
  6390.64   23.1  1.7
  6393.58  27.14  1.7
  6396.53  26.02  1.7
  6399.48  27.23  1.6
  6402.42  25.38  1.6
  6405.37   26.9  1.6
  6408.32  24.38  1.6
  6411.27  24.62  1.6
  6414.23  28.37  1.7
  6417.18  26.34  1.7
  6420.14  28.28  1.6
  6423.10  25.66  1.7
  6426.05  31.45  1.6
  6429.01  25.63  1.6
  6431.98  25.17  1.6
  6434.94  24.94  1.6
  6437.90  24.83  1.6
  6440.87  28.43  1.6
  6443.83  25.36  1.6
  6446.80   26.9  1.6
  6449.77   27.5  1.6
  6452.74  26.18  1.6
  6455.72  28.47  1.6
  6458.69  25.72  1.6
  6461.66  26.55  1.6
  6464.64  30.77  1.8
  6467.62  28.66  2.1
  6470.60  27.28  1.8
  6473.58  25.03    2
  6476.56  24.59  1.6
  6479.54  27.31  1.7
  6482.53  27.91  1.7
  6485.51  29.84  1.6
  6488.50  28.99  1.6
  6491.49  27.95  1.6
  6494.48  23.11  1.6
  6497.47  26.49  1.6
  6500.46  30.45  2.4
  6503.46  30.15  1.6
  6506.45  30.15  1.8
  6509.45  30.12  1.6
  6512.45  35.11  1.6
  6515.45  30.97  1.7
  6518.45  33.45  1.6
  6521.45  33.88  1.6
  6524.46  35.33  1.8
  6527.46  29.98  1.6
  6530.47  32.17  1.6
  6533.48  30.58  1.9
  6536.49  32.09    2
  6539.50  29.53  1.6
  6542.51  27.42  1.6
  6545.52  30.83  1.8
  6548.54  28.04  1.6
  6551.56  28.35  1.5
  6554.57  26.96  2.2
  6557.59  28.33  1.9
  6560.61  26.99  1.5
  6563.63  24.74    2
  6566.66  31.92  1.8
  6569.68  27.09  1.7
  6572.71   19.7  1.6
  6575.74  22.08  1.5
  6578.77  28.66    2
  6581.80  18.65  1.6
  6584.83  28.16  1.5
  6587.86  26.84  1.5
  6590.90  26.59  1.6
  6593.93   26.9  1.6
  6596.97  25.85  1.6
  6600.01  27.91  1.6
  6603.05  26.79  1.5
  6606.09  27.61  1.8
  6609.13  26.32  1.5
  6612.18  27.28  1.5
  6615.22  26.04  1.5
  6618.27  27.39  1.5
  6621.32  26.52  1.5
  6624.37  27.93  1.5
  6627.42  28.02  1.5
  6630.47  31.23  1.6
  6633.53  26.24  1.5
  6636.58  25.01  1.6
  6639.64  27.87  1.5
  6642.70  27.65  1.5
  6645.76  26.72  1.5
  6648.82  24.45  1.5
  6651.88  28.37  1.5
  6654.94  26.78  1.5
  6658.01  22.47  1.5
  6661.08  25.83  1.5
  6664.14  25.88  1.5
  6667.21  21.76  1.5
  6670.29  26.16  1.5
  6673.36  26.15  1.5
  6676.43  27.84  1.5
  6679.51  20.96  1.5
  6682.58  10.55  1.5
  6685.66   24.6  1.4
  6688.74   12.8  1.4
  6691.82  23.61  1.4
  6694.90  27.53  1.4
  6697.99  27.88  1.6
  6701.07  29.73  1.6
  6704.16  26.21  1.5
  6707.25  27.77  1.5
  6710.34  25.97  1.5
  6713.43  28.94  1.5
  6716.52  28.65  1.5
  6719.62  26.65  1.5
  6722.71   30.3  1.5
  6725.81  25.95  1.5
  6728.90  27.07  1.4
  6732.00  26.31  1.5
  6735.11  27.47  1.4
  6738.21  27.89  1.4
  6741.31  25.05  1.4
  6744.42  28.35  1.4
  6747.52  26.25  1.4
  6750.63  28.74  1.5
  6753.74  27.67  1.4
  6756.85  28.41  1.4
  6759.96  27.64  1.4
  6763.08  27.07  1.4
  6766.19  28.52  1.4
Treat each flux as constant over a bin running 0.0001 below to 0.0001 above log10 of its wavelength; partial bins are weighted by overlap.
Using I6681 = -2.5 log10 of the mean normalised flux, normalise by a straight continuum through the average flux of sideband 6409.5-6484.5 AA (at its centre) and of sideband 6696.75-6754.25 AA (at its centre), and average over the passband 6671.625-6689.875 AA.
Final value 0.30 mag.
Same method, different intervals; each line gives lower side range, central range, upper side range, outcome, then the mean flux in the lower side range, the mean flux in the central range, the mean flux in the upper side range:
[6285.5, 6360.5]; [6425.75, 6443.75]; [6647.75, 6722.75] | -0.057 mag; 25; 26.3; 25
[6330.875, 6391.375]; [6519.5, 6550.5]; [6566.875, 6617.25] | -0.196 mag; 25.5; 31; 26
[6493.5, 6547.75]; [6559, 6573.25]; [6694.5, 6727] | 0.133 mag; 30.7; 26.5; 27.8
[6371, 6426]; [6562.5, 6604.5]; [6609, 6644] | 0.054 mag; 26.5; 25.9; 27.3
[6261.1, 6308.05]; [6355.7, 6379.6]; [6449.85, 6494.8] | 0.028 mag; 24.8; 25.3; 27.3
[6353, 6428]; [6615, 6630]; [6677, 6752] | -0.070 mag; 26.3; 27.6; 25.7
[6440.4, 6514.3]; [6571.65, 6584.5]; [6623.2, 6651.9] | 0.200 mag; 28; 22.9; 27.3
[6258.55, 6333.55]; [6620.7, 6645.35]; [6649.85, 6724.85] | -0.102 mag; 24.6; 27.6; 25.1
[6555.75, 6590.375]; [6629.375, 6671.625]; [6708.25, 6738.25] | 0.022 mag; 25.8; 26.1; 27.5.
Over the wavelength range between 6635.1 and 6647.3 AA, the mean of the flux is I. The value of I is 26.8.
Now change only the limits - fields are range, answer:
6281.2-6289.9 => 24.8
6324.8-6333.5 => 24.1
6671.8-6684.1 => 21.4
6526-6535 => 30.9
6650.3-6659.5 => 25.9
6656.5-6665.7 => 24.7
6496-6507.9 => 29.3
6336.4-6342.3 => 25.2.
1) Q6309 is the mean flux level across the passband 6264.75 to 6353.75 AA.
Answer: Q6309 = 24.6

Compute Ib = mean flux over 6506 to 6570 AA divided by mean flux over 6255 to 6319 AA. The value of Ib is 1.2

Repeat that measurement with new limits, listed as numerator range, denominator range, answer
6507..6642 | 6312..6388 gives 1.12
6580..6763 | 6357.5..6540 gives 0.94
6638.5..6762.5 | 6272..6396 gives 1.03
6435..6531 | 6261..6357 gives 1.16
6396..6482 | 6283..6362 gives 1.07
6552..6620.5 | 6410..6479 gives 0.98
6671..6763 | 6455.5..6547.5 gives 0.88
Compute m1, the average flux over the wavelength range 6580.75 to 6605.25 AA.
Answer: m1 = 26.2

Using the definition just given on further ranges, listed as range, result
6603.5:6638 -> 27.2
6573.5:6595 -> 25.2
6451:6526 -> 29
